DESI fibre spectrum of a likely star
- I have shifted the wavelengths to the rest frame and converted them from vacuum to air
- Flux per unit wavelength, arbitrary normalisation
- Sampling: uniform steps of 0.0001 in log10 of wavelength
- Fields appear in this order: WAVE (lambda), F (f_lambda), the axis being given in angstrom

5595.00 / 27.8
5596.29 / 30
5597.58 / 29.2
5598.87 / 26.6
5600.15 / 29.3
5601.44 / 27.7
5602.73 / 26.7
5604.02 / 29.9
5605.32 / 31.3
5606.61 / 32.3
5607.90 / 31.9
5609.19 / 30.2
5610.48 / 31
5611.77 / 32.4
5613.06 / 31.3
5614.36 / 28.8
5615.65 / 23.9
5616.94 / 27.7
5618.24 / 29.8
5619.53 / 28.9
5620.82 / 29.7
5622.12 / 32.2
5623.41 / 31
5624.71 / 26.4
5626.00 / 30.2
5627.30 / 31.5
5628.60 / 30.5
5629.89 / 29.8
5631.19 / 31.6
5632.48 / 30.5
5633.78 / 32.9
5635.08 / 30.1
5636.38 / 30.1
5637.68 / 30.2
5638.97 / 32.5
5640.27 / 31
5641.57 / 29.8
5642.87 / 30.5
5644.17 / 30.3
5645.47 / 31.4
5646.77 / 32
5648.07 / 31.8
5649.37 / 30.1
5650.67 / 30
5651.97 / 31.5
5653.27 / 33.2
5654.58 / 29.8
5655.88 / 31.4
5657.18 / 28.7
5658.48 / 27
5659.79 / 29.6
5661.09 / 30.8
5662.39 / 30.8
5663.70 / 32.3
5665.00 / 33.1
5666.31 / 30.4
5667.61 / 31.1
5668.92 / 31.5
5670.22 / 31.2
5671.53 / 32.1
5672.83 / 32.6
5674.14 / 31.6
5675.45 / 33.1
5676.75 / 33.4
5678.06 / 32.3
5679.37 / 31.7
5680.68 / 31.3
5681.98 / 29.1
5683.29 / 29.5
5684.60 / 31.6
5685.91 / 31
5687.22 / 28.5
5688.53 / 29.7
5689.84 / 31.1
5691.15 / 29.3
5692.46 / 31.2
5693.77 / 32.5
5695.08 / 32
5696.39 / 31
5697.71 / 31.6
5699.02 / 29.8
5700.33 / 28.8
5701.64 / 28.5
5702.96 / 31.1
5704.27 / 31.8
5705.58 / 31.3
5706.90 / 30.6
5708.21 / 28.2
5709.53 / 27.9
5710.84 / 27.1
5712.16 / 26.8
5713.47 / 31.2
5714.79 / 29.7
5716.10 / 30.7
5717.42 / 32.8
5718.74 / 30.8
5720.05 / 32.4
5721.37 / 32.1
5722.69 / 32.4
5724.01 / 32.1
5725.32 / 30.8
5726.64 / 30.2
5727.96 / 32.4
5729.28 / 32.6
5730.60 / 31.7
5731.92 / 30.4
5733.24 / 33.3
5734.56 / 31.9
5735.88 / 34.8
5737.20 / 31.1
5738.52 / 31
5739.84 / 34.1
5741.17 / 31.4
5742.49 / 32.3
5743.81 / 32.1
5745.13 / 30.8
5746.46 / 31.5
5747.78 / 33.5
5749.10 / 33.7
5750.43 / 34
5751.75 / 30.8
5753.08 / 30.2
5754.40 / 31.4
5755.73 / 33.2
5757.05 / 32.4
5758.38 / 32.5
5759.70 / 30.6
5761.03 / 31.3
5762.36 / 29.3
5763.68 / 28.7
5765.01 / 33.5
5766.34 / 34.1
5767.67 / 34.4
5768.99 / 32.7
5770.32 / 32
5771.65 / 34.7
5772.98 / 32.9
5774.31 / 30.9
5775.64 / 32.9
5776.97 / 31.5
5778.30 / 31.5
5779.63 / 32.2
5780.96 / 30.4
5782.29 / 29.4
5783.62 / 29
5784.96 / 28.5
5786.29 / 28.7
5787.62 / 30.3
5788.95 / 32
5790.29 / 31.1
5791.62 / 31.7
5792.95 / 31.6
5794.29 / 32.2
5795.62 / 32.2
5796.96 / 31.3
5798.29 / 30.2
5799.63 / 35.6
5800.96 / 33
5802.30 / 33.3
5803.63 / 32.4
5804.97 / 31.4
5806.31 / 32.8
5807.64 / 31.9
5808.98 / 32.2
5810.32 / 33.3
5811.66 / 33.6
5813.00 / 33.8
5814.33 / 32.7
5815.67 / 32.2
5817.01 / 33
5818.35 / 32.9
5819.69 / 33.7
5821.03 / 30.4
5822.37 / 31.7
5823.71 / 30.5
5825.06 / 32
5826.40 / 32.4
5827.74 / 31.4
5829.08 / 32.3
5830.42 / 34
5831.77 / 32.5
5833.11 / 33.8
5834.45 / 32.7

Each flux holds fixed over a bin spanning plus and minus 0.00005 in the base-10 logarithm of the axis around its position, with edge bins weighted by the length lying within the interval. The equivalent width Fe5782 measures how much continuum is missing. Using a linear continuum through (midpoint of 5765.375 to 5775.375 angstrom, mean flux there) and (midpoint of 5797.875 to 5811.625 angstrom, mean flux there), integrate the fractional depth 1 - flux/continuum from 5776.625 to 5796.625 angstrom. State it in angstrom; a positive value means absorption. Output 1.27 angstrom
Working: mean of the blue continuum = 33.1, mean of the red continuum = 32.7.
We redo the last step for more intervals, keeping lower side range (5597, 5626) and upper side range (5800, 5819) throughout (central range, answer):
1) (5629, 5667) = -0.88 angstrom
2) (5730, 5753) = -0.39 angstrom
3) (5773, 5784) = 0.39 angstrom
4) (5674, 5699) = -0.28 angstrom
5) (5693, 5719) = 0.72 angstrom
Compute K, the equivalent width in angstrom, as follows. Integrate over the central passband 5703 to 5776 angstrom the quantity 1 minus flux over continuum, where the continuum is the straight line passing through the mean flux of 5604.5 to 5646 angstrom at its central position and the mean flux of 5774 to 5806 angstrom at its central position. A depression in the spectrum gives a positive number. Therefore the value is -1.27 angstrom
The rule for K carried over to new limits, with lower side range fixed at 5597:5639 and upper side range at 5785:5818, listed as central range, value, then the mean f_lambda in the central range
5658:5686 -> -0.6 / 31.3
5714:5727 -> -0.1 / 31.4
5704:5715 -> 0.6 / 29.3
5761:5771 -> -0.1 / 32.1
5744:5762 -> -0.2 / 31.9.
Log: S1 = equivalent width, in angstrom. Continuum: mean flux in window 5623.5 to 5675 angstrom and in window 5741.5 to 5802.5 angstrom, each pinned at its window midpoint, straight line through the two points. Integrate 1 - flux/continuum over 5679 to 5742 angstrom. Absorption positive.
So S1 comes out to 0.8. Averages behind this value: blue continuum 30.8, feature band 30.9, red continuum 31.8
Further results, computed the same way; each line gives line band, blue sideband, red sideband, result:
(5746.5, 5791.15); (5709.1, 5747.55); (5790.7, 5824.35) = 0.3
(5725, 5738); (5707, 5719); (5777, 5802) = -0.9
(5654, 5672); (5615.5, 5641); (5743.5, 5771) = 0.0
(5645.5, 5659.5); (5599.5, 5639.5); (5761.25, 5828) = -0.1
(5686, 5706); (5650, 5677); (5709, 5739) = 0.4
